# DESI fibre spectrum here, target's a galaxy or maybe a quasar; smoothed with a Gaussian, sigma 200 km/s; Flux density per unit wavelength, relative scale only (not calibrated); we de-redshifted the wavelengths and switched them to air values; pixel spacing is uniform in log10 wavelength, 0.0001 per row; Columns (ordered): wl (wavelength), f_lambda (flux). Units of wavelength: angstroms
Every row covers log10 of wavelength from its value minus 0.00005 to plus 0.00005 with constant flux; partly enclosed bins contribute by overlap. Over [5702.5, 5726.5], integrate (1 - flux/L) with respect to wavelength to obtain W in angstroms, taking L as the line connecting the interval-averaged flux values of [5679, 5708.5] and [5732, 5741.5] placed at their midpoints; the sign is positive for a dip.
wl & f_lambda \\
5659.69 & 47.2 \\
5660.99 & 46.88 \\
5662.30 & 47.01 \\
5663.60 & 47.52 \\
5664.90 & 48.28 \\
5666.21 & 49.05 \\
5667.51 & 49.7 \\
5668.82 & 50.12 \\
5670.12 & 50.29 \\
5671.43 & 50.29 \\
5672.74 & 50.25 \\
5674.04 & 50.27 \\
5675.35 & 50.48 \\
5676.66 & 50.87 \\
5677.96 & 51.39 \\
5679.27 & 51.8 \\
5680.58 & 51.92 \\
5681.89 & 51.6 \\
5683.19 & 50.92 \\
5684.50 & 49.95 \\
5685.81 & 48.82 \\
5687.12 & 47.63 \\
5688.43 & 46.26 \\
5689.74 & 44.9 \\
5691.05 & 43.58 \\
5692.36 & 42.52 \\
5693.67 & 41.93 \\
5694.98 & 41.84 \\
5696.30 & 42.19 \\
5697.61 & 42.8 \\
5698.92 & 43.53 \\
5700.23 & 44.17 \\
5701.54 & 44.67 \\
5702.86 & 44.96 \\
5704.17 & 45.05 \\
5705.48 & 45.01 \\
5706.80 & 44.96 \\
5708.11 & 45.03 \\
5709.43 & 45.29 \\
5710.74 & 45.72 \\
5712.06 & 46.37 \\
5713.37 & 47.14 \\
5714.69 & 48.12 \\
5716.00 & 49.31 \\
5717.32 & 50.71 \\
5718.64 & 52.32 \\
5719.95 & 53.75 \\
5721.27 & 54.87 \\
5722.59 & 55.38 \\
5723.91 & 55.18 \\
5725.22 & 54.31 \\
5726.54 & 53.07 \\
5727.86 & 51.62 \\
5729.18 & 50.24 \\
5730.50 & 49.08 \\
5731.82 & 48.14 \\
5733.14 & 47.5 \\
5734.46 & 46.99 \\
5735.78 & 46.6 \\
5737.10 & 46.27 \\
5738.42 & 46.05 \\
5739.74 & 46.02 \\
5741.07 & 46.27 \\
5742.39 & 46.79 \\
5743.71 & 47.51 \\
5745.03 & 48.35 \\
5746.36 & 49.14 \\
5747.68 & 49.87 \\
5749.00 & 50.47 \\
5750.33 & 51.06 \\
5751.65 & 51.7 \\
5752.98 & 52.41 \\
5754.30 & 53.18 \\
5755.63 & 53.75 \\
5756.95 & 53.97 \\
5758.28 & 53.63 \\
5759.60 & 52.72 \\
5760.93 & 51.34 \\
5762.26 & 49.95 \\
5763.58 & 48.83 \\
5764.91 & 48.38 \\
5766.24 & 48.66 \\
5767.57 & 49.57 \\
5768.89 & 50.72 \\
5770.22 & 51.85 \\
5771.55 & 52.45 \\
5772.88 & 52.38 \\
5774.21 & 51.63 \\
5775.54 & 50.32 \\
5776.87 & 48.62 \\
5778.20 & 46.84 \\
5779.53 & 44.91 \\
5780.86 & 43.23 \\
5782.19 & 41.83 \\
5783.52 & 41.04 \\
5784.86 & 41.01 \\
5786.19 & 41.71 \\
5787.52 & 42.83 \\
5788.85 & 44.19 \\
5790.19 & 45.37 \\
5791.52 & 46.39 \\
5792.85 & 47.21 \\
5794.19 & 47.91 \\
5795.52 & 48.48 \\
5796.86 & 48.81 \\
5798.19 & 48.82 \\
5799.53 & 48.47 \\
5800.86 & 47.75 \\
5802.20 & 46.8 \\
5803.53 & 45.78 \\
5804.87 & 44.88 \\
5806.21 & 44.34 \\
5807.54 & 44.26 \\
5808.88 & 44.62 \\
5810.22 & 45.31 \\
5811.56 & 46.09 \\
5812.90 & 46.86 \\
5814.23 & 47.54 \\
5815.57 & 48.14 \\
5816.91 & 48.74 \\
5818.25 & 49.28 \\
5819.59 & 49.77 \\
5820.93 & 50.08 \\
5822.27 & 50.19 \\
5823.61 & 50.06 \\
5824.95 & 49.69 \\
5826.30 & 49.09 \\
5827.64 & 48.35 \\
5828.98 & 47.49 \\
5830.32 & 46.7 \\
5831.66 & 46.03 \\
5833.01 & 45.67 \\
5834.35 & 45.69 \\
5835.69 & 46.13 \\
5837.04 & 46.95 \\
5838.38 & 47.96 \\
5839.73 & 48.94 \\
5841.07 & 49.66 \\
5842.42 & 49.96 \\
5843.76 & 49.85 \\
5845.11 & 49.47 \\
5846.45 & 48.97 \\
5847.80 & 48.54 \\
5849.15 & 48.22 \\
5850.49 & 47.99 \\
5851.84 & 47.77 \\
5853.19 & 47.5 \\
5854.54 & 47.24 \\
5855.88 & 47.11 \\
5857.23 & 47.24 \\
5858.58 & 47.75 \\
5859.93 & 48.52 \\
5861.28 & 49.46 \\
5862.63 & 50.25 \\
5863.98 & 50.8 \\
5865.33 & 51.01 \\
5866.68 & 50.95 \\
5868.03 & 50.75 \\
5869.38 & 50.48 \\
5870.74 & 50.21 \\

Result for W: -1.6 angstroms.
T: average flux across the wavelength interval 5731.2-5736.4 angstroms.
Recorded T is 47.3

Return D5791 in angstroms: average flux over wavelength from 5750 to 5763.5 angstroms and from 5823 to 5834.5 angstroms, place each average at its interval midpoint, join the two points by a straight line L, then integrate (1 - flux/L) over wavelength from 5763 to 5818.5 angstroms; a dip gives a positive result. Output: 3.5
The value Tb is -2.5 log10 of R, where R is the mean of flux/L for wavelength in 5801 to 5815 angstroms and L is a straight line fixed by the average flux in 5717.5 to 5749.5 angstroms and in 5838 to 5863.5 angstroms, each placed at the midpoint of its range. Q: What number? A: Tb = 0.08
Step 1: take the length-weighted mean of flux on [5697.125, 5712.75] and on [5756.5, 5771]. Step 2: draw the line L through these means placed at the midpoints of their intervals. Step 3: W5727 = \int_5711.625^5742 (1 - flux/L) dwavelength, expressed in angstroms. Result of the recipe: -1.79 angstroms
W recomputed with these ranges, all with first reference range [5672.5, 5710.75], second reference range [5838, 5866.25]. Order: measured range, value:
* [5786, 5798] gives 0.5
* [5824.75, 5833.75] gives 0.2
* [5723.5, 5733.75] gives -0.9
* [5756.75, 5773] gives -1.1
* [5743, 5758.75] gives -1.2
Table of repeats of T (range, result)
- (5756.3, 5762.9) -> 52.3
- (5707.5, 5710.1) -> 45.2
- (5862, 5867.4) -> 50.8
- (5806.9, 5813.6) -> 45.4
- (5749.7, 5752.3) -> 51.5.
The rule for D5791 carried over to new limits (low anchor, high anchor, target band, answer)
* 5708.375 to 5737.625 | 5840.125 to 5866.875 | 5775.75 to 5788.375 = 1.4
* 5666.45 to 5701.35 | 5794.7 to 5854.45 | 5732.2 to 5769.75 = -1.5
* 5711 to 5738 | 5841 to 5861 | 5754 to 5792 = 1.0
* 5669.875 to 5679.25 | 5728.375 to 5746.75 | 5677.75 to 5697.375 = 1.2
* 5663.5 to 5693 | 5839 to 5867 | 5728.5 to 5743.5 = 0.5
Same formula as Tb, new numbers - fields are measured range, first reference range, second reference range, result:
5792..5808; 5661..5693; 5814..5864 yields 0.03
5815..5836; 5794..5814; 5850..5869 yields -0.02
